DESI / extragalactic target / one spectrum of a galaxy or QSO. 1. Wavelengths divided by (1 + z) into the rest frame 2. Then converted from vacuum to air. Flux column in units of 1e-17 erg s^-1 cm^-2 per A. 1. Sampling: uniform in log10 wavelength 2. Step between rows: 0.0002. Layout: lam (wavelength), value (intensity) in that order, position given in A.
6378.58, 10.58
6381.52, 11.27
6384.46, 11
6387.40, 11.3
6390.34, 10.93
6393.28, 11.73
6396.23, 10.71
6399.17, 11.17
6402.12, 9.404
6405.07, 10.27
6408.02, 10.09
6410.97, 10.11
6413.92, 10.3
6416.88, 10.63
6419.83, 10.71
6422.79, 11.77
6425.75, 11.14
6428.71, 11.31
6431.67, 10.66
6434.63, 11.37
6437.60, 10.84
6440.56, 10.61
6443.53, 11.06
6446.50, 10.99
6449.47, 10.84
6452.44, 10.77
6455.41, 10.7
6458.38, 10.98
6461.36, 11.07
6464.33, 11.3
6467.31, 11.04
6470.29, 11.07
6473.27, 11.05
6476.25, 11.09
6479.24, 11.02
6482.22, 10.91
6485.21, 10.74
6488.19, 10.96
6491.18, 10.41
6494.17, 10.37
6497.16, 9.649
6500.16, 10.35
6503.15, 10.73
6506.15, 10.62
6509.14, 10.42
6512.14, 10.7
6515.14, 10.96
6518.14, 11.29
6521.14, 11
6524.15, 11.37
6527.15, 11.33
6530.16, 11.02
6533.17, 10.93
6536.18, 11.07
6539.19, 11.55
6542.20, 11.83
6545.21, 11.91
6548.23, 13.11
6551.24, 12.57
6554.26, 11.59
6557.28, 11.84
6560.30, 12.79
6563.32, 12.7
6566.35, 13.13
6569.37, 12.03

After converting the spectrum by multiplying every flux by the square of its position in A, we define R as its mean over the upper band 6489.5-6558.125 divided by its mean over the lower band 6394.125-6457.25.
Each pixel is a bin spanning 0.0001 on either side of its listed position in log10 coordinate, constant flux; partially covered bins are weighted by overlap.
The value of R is 1.1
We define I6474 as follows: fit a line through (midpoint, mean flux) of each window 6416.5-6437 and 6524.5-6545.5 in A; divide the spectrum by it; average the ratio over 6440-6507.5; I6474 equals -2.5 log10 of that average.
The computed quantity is 0.04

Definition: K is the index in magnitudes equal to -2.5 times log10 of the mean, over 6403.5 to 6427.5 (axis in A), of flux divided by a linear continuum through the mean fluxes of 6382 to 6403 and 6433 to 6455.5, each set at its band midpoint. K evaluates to 0.03 mag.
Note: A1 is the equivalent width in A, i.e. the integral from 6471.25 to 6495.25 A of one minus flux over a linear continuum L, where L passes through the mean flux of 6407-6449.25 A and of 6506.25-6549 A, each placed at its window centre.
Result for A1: 0.53 A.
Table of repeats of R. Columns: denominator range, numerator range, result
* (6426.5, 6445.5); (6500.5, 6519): 1.00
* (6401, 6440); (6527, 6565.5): 1.16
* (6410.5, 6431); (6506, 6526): 1.04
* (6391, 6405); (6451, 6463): 1.04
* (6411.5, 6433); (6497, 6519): 1.00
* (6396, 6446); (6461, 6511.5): 1.02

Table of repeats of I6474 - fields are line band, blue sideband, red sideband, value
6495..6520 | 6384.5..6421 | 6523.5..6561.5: 0.09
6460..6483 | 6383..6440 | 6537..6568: 0.03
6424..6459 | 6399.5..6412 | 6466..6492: -0.05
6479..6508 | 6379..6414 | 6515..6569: 0.09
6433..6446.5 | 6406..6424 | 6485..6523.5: -0.04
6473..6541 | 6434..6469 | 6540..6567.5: 0.08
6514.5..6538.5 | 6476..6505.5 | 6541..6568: 0.04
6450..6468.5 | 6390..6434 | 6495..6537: -0.02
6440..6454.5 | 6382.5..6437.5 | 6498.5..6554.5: 0.01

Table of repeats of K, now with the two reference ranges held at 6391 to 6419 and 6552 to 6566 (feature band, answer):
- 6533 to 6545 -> 0.06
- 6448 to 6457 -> 0.03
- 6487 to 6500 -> 0.12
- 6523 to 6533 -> 0.07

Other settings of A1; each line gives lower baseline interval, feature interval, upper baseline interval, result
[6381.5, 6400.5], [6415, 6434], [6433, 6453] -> -0.05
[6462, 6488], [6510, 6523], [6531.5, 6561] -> 0.63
